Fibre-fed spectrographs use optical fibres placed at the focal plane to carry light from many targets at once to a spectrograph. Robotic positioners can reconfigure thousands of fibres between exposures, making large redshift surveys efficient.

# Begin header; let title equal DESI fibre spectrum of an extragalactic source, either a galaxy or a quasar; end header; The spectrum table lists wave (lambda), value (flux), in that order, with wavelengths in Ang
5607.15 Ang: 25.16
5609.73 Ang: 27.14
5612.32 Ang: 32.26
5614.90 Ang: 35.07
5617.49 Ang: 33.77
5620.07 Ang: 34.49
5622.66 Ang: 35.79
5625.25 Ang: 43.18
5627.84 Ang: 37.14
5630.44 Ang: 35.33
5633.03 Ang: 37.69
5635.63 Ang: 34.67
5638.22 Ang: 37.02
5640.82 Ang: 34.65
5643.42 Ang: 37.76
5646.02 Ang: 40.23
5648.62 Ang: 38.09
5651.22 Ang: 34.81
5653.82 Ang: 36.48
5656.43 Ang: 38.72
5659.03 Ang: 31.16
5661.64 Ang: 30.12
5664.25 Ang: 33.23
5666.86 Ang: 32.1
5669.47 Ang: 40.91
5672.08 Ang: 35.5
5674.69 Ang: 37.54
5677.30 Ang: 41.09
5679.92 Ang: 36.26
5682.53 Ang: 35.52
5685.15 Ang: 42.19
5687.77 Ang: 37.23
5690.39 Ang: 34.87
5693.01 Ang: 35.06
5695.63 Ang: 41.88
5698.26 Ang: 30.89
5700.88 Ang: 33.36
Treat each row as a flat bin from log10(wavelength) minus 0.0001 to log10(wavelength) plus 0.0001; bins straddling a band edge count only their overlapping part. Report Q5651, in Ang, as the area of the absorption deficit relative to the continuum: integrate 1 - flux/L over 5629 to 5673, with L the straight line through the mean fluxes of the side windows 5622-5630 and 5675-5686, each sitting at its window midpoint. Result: 3.1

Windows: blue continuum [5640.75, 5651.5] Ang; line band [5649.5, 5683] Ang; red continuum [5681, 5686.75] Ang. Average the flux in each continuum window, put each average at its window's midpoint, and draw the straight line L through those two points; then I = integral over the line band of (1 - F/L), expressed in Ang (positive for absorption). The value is 2.2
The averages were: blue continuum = 37.6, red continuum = 38.7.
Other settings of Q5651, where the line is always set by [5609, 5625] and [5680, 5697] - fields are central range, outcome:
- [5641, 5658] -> -0.8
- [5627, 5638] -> -0.5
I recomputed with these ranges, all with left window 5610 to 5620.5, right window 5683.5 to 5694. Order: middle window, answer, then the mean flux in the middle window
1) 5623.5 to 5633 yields -1.2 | 38.3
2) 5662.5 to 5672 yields 0.3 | 35.2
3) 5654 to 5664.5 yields 0.6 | 33.6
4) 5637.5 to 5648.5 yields -0.9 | 37.5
